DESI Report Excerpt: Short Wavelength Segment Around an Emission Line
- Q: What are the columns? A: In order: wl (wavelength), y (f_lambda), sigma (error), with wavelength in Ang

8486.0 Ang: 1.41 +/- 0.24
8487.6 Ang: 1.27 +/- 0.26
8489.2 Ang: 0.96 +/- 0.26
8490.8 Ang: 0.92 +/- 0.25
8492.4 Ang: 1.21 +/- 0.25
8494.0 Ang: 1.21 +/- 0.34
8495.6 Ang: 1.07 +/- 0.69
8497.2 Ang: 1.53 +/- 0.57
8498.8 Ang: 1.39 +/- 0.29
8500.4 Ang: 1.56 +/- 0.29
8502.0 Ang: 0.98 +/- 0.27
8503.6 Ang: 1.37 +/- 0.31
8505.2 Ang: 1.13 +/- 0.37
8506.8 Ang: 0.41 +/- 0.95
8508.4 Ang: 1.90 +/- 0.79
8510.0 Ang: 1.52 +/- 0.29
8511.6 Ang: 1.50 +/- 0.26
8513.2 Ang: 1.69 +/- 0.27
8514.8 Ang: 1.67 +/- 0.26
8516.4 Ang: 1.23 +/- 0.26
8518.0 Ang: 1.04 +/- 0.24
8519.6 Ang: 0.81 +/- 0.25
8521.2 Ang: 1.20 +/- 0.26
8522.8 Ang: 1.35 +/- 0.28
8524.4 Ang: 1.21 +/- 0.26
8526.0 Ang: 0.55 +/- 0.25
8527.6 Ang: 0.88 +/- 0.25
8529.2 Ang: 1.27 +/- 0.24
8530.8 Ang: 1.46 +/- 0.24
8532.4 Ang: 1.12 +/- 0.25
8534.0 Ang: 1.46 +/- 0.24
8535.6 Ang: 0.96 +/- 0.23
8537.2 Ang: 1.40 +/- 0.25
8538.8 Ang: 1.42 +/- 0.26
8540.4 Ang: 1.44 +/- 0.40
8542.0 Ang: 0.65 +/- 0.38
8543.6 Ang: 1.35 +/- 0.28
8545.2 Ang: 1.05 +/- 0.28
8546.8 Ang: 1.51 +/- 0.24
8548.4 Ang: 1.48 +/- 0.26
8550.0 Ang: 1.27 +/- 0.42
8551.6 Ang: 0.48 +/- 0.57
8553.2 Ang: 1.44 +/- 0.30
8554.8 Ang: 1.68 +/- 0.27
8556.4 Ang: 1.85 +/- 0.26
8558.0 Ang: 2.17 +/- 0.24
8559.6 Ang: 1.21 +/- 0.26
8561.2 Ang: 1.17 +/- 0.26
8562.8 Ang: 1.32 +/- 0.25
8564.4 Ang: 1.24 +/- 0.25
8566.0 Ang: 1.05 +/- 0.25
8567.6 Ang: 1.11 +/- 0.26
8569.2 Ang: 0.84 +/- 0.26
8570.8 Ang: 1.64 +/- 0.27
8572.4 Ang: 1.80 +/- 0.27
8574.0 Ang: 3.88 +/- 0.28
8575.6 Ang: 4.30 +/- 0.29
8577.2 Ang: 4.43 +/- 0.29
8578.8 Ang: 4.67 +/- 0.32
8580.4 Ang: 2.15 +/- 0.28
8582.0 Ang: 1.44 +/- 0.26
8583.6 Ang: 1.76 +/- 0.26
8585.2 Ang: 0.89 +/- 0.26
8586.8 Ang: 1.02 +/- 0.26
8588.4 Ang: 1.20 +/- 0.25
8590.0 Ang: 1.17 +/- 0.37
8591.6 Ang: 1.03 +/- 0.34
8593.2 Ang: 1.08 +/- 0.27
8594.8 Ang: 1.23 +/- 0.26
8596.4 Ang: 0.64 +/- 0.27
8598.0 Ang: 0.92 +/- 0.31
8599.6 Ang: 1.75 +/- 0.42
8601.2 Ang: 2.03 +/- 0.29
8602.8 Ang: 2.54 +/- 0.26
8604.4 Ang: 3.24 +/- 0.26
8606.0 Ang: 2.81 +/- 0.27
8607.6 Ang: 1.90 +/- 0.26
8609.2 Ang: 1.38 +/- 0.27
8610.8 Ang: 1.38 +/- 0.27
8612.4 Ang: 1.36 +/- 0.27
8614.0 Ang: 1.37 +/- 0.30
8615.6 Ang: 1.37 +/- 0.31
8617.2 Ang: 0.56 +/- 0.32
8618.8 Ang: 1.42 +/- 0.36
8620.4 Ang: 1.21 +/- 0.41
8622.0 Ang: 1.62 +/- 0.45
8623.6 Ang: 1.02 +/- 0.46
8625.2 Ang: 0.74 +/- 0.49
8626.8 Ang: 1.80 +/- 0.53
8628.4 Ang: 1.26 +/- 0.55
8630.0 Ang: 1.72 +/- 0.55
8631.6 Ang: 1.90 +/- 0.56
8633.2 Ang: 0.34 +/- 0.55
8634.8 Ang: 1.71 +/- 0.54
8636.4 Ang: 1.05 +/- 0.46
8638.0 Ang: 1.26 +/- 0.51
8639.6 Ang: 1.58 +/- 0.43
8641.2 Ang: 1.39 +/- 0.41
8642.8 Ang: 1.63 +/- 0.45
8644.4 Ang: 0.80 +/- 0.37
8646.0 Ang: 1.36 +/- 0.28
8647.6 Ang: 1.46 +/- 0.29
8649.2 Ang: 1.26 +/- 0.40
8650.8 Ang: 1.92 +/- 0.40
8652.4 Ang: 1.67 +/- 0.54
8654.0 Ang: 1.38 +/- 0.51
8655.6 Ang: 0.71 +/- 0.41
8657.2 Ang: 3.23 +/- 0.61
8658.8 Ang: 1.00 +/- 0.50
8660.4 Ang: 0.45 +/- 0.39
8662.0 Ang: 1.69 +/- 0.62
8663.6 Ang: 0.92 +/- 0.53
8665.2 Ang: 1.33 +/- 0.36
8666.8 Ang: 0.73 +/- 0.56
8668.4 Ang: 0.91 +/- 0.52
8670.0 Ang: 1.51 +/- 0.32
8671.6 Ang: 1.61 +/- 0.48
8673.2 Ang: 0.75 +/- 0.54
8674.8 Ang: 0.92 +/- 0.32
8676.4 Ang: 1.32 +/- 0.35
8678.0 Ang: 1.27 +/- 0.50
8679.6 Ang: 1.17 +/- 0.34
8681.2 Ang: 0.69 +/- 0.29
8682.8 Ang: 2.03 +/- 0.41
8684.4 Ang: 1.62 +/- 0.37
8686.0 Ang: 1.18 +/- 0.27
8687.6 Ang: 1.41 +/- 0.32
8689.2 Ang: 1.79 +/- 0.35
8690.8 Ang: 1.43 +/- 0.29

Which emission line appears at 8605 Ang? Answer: [N II] 6583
